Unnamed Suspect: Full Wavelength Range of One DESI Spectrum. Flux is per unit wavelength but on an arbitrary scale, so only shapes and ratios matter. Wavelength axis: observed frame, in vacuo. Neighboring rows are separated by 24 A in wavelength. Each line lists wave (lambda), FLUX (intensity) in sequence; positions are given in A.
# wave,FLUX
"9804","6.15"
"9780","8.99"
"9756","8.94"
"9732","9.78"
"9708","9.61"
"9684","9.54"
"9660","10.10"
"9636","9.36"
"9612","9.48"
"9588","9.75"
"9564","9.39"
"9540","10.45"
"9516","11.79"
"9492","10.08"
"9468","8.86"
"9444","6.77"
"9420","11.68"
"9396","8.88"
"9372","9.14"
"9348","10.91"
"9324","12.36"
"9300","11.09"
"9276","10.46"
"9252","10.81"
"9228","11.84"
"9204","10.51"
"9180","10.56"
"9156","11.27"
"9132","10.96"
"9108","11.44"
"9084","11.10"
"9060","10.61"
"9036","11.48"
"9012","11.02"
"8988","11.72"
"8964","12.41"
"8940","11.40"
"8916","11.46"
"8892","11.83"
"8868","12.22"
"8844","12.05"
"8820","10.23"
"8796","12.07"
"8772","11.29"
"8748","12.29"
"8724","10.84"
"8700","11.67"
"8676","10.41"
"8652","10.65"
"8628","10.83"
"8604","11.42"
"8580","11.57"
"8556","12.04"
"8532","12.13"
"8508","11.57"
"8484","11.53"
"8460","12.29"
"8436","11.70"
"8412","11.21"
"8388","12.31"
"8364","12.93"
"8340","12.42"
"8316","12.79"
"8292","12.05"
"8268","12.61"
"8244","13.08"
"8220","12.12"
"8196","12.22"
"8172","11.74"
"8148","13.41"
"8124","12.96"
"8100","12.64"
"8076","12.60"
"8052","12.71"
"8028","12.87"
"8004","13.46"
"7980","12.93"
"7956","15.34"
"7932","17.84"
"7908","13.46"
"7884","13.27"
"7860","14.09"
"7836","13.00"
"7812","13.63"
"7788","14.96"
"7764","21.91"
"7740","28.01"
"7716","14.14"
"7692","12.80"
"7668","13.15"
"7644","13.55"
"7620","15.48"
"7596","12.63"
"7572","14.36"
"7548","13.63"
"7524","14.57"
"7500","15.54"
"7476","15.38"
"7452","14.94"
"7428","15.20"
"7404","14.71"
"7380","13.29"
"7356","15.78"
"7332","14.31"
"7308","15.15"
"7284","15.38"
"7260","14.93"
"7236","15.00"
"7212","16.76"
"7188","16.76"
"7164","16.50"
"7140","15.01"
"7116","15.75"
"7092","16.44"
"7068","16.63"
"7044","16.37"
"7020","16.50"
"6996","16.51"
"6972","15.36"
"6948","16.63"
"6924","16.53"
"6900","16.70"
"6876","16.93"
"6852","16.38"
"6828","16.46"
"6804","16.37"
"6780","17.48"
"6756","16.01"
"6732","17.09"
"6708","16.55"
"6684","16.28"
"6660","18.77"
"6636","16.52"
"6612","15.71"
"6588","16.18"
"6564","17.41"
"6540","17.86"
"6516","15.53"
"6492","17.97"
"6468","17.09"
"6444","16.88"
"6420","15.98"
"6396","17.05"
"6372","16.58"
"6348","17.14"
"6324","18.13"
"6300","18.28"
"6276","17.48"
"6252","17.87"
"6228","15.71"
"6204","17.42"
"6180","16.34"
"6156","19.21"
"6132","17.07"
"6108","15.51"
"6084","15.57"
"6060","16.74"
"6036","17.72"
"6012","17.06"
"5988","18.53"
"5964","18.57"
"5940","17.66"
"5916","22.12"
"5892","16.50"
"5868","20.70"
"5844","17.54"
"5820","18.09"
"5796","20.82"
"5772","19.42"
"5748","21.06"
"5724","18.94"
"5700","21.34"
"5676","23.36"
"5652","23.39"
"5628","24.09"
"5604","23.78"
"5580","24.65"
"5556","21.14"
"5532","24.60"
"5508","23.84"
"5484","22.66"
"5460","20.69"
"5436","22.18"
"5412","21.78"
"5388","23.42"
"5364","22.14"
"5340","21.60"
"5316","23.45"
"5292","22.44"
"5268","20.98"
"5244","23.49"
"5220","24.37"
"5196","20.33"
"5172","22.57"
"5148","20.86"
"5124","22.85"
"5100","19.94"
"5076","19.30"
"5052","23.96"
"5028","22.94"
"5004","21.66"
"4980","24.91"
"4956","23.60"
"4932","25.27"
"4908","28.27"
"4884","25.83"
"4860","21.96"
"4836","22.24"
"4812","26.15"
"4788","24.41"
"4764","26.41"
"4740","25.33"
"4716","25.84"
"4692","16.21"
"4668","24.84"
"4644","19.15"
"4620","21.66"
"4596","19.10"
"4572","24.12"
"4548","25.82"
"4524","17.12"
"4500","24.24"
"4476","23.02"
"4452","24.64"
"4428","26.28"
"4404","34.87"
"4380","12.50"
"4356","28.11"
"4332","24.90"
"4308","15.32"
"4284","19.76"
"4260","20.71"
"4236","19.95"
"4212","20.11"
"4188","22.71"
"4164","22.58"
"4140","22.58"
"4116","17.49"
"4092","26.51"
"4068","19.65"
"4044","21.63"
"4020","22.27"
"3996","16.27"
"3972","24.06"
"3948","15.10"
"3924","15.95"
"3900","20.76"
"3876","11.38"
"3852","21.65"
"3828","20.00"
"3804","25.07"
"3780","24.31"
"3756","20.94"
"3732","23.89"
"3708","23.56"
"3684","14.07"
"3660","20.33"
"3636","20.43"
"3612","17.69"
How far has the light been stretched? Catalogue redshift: 0.18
